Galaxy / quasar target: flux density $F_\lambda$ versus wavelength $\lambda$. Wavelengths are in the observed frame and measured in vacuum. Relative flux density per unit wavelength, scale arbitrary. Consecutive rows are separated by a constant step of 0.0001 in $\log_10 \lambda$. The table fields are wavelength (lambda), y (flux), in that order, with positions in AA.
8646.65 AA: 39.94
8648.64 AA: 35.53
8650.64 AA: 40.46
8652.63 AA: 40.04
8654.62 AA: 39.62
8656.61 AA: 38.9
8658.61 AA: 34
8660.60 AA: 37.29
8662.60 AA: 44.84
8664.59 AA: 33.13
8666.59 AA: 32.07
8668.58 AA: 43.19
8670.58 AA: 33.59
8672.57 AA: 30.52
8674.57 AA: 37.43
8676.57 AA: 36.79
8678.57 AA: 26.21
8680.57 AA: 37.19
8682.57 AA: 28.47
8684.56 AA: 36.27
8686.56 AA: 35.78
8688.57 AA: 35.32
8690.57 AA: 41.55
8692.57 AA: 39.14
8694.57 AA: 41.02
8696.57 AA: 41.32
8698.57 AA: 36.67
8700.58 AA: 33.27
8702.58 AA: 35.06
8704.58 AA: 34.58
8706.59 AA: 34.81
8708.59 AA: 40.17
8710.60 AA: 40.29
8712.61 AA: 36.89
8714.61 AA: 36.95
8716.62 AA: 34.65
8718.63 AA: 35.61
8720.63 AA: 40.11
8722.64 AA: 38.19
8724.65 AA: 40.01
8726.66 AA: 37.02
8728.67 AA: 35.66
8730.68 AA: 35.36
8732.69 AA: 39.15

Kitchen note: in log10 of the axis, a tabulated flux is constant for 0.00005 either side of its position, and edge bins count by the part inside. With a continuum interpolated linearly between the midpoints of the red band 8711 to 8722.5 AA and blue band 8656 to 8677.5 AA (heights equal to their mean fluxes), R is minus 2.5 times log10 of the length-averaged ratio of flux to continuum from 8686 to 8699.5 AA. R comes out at -0.06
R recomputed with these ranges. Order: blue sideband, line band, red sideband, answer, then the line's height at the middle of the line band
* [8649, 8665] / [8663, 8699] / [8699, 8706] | 0.01 mag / 36.4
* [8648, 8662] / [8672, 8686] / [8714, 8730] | 0.14 mag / 37.9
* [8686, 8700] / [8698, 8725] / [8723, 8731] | 0.03 mag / 37.9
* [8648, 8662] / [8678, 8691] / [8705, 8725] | 0.11 mag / 37.9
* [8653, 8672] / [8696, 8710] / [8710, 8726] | 0.03 mag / 37.6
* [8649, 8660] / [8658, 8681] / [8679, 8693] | 0.05 mag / 37.1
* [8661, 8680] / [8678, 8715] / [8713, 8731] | -0.01 mag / 36.3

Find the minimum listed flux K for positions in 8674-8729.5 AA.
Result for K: 26.21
